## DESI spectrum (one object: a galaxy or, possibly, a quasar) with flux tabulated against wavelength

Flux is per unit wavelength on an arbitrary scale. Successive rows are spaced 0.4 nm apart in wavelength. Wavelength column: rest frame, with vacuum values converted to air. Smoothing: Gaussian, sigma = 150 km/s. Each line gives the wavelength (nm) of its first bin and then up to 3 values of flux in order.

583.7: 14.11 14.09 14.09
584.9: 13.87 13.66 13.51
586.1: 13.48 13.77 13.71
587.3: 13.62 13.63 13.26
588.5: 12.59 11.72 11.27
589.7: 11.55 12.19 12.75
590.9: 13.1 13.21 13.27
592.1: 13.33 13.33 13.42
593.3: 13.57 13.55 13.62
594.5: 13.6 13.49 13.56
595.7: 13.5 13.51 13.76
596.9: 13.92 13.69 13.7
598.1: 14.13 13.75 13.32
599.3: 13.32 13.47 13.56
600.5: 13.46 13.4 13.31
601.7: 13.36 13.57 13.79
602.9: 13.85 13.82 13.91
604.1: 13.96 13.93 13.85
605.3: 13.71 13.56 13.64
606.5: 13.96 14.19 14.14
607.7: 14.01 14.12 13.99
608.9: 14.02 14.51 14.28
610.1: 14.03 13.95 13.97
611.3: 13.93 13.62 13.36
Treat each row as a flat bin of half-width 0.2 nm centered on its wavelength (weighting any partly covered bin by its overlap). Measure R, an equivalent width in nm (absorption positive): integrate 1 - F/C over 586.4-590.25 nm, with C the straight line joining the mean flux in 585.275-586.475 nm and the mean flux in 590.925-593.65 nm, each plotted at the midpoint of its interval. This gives 0.22 nm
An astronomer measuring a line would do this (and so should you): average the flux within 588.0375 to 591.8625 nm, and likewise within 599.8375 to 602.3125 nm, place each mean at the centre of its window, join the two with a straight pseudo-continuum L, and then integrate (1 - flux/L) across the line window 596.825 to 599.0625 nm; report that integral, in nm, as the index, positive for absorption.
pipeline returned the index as -0.099 nm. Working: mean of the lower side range 12.5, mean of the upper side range 13.4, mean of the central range 13.7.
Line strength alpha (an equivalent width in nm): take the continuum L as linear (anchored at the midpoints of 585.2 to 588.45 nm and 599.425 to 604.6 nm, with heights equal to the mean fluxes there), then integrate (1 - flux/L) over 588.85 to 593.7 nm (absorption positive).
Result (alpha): 0.28 nm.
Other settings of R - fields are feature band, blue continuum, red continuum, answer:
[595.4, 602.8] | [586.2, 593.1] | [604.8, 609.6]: -0.05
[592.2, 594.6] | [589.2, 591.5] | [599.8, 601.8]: -0.15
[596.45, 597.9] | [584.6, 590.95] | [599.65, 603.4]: -0.04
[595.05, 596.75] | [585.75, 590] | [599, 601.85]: -0.05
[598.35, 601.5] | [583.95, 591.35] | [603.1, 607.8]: 0.05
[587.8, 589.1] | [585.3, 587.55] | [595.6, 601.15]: 0.10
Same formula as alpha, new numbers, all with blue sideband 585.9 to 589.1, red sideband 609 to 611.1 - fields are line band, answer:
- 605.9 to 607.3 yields 0.00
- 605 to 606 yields 0.02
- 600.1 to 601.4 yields 0.03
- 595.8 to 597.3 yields -0.01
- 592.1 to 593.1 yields 0.00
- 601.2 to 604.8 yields 0.03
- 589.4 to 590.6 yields 0.12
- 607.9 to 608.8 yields 0.00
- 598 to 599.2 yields 0.00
